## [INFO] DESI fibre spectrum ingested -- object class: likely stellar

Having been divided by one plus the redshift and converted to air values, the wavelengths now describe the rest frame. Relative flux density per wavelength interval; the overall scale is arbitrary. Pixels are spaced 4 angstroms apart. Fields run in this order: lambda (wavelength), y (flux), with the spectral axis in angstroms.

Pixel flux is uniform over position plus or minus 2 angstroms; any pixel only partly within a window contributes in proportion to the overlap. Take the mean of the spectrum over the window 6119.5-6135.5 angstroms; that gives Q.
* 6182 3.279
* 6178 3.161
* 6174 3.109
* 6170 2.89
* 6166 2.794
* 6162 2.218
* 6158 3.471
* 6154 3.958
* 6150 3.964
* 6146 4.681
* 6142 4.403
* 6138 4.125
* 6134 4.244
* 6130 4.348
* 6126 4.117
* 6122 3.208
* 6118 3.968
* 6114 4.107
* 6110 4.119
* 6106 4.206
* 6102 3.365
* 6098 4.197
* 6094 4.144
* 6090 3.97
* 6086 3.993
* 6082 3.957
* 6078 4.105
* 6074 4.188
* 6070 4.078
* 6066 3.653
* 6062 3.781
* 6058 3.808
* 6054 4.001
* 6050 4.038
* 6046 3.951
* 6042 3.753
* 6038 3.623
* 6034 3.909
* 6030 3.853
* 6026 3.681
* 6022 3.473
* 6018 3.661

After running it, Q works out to 3.97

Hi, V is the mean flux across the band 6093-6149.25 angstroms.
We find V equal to 4.08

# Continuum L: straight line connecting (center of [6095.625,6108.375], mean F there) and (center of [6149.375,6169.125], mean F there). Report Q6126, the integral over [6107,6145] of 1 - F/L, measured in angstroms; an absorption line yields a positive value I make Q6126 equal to -4.9 angstroms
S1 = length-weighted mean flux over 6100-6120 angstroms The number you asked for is 3.95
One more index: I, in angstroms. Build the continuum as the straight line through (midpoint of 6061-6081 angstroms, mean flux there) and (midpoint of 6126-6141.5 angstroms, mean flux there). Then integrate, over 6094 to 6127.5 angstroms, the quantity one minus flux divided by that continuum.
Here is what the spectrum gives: 1.76 angstroms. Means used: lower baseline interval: 3.97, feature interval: 3.92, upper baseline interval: 4.24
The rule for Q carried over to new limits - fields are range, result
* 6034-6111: 3.94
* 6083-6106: 3.96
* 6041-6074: 3.91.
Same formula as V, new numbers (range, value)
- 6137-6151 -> 4.33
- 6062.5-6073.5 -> 3.9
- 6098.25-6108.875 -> 3.88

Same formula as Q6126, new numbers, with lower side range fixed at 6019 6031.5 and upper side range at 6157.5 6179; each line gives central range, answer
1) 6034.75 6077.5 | -4.94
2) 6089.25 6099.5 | -2.57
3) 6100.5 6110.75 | -2.12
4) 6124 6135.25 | -4.12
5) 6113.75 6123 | -1.73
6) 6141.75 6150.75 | -4.12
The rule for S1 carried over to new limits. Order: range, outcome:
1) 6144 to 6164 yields 3.66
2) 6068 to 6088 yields 4.06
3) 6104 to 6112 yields 4.16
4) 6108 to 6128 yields 3.9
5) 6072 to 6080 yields 4.15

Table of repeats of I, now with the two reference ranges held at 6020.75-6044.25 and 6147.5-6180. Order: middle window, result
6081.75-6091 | -1.2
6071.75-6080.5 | -1.4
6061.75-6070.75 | -0.6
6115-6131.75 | -2.7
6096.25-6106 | -1.1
